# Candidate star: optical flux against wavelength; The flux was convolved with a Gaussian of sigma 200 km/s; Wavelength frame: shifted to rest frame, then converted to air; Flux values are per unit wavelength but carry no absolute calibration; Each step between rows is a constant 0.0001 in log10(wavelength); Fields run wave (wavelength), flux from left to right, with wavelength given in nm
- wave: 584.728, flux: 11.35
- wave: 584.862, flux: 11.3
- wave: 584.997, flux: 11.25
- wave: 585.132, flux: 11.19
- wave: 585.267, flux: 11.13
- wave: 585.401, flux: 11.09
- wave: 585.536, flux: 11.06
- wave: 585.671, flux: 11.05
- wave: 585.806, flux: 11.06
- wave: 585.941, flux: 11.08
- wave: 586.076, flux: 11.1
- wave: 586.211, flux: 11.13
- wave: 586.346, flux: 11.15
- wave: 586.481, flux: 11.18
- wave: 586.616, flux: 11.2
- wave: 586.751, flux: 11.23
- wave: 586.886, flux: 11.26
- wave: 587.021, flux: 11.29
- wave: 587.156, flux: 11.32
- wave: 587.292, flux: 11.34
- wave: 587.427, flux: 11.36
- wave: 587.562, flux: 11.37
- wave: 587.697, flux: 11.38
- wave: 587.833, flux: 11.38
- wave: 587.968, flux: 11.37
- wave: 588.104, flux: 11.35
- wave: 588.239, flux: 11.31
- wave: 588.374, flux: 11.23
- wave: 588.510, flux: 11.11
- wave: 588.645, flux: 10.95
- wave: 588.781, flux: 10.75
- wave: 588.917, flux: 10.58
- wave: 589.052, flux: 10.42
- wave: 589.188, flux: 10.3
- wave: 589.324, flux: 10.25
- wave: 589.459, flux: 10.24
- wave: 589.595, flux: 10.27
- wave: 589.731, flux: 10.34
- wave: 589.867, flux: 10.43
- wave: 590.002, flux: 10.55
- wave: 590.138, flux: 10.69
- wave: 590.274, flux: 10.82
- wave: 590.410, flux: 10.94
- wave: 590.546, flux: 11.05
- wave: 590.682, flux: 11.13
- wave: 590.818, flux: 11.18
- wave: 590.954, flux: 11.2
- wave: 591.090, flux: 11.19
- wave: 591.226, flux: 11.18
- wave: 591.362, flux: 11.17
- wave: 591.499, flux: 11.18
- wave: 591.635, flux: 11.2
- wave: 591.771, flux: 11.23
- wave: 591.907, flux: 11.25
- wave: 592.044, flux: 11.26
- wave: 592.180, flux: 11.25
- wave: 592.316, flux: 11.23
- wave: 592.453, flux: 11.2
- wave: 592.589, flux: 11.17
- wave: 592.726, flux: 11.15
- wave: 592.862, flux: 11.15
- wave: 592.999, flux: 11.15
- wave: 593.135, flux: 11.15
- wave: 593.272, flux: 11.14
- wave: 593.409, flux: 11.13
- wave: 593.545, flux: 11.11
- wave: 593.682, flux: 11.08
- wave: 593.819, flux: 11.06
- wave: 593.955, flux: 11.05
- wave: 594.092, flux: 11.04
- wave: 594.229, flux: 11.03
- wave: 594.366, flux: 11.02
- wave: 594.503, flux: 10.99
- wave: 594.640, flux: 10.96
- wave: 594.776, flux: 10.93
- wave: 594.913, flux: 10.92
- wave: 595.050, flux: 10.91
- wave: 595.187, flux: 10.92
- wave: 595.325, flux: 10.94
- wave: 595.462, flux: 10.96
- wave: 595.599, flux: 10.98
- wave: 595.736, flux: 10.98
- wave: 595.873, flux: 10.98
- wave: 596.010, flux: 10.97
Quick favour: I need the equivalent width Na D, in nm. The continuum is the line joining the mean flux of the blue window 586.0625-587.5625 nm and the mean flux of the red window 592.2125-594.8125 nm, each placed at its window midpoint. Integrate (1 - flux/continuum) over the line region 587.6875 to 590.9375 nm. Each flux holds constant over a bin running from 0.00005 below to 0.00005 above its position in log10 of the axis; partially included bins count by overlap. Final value 0.10 nm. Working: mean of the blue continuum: 11.2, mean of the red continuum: 11.1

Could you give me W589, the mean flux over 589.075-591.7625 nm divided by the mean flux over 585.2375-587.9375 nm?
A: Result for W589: 0.96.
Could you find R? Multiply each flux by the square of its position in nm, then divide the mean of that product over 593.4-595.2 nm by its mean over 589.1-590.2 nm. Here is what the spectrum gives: 1.08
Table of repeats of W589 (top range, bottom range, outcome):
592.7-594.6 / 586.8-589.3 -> 1.00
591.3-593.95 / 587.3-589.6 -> 1.02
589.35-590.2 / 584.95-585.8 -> 0.94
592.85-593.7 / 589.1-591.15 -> 1.04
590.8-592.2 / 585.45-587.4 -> 1.00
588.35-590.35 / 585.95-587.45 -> 0.94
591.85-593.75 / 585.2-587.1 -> 1.00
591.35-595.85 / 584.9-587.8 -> 0.99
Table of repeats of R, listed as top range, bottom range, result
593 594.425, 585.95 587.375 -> 1.01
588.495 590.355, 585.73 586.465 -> 0.96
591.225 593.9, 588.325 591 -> 1.05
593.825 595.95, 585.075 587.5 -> 1.01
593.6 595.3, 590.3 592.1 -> 1.00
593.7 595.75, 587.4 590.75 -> 1.03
